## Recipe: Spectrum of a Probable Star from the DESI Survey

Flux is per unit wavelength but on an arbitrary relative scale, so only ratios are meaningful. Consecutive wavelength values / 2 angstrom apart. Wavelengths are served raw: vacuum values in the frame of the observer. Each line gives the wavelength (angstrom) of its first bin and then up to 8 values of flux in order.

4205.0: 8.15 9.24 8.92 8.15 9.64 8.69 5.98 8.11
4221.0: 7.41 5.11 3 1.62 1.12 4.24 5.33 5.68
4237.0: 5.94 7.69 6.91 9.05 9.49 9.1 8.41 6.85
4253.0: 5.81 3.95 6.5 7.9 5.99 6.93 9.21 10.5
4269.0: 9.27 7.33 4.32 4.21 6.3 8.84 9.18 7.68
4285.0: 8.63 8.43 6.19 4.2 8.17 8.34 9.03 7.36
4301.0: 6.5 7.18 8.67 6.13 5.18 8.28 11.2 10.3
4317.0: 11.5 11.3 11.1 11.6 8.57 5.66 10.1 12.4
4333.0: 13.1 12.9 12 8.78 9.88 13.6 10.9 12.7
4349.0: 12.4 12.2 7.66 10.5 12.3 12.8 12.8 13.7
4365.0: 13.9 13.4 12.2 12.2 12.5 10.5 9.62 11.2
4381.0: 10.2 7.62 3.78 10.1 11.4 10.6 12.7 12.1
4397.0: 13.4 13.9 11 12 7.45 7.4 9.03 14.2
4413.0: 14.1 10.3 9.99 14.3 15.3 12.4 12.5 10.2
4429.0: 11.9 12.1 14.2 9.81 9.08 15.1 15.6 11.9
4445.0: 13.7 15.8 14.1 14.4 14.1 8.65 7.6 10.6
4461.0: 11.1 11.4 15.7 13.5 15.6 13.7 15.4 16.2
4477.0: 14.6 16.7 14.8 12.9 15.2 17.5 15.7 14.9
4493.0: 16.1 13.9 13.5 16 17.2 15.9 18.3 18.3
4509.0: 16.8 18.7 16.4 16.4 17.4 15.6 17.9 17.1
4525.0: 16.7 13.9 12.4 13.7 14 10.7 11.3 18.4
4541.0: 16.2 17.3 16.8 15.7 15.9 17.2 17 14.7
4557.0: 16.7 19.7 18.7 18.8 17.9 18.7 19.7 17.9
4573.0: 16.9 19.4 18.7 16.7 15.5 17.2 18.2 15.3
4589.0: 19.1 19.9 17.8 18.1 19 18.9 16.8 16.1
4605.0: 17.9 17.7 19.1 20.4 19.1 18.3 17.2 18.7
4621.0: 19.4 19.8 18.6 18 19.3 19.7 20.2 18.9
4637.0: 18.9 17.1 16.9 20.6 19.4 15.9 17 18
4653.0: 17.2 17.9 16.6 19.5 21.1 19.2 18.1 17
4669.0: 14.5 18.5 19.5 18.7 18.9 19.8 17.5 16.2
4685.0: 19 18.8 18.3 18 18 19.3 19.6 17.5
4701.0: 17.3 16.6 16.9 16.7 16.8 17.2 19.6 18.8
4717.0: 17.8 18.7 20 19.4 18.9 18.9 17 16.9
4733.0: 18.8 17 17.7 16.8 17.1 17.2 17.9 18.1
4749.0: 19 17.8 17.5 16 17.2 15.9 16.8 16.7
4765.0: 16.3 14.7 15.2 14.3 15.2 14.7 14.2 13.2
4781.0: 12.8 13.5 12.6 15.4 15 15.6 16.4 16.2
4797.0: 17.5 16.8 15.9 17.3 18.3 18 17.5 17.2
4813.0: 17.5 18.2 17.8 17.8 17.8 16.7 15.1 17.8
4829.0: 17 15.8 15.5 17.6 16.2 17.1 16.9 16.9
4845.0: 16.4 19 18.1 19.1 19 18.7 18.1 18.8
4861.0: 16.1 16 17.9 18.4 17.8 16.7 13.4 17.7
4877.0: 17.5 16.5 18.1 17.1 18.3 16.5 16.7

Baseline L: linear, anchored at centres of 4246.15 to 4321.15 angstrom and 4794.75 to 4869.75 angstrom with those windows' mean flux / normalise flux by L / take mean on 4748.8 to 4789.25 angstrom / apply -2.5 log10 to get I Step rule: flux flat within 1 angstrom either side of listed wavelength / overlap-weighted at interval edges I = 0.06 mag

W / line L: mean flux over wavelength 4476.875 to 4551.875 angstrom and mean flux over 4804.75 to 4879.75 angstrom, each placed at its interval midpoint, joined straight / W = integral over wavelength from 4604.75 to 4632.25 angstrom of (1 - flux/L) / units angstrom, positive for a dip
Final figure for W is -4.4 angstrom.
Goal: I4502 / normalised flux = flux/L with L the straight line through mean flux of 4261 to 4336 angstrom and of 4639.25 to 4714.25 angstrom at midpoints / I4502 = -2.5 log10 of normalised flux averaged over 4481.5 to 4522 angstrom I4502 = -0.19 mag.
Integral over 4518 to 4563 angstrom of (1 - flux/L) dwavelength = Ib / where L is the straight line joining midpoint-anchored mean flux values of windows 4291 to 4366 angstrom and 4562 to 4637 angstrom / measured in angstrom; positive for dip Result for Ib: 2.0 angstrom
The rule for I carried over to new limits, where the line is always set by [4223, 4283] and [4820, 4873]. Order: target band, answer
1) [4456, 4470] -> -0.178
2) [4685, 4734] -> -0.224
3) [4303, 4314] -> -0.036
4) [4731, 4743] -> -0.142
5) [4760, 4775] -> 0.020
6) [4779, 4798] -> 0.092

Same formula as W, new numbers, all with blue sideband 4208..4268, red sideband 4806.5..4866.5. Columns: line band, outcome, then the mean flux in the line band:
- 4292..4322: -2.5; 8.68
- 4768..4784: 2.1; 14.1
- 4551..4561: -3.9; 17.2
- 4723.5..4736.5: -2.1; 18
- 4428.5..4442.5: -3.1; 12.5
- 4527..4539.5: -1.3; 13.3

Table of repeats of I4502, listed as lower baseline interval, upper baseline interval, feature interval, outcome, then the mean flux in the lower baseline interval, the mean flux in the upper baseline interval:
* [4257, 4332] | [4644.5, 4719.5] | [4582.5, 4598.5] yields -0.156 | 8.18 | 18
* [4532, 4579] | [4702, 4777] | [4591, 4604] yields -0.062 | 16.9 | 17.2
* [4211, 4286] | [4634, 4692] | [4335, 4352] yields -0.228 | 6.83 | 18.2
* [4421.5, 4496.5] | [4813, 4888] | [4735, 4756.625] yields -0.078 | 13.5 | 17.3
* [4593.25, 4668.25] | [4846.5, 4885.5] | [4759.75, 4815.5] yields 0.133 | 18.4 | 17.6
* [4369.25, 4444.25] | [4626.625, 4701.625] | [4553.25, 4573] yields -0.154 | 11.4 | 18.3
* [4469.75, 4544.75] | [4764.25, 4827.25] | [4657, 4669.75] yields -0.151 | 15.6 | 16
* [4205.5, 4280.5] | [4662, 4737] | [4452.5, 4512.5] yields -0.151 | 6.86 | 18.1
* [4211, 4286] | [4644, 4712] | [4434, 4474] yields -0.060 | 6.83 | 18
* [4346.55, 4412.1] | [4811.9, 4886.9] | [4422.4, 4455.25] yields -0.071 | 11.2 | 17.3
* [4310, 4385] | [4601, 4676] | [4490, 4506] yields -0.062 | 11.1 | 18.4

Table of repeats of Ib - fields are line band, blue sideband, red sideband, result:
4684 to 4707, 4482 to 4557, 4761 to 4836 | -3.0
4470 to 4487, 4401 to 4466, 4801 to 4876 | -3.3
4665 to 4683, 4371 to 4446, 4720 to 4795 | -3.2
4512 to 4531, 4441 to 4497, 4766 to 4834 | -2.1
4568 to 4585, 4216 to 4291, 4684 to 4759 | -3.9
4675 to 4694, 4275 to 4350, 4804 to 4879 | -4.3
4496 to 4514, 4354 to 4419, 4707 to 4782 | -5.0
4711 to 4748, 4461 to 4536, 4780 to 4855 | -3.9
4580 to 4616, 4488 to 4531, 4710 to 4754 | -2.4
